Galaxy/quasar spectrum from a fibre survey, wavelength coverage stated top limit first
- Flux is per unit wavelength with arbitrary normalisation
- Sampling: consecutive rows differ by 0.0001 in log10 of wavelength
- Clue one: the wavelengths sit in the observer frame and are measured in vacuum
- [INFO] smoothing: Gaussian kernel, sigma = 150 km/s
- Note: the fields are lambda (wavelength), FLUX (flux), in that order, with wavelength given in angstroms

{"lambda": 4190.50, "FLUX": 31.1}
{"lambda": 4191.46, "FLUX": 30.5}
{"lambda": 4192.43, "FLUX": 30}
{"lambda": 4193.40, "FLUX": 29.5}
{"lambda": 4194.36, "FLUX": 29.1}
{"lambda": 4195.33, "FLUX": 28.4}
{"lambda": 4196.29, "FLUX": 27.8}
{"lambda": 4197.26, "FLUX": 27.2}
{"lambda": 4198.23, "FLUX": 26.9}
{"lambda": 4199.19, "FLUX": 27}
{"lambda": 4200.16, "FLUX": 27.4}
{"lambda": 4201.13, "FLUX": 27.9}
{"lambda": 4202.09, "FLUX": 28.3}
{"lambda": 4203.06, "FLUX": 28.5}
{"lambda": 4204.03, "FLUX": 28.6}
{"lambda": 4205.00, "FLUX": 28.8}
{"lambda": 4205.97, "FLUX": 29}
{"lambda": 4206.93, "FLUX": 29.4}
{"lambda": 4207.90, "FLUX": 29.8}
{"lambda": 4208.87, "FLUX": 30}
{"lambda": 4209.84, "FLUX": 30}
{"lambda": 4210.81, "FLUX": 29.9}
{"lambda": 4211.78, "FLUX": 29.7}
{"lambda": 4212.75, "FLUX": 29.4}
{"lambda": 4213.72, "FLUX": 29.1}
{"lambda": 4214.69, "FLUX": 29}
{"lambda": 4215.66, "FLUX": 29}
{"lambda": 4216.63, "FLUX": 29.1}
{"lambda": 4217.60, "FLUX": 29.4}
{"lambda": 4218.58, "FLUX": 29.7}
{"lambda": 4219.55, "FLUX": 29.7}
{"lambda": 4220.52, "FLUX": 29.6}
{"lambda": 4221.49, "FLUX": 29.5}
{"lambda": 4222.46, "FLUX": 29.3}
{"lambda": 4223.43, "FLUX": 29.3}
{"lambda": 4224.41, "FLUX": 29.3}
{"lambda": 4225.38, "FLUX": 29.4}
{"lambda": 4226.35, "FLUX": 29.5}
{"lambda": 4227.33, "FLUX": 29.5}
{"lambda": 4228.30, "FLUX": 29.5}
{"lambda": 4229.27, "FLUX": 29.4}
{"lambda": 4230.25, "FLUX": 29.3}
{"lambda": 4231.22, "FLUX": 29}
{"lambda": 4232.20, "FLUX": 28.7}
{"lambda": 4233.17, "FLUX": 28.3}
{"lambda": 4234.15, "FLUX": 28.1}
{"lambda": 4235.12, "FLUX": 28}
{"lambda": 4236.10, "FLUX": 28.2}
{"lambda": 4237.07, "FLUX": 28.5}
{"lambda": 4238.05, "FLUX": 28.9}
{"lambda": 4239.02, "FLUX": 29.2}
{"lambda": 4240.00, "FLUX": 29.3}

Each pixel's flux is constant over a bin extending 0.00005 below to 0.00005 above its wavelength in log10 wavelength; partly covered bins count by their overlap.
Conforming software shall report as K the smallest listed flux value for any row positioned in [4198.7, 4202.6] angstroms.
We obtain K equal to 27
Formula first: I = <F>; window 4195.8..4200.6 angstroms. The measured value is 27.3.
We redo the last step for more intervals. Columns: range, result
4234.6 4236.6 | 28.2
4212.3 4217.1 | 29.1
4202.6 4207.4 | 28.9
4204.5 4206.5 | 29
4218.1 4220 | 29.7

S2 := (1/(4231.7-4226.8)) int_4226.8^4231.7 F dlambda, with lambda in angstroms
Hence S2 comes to 29.3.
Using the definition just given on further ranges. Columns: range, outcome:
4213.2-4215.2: 29.1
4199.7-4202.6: 27.9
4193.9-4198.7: 27.8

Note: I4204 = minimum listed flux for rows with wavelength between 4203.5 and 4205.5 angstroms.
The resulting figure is 28.6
